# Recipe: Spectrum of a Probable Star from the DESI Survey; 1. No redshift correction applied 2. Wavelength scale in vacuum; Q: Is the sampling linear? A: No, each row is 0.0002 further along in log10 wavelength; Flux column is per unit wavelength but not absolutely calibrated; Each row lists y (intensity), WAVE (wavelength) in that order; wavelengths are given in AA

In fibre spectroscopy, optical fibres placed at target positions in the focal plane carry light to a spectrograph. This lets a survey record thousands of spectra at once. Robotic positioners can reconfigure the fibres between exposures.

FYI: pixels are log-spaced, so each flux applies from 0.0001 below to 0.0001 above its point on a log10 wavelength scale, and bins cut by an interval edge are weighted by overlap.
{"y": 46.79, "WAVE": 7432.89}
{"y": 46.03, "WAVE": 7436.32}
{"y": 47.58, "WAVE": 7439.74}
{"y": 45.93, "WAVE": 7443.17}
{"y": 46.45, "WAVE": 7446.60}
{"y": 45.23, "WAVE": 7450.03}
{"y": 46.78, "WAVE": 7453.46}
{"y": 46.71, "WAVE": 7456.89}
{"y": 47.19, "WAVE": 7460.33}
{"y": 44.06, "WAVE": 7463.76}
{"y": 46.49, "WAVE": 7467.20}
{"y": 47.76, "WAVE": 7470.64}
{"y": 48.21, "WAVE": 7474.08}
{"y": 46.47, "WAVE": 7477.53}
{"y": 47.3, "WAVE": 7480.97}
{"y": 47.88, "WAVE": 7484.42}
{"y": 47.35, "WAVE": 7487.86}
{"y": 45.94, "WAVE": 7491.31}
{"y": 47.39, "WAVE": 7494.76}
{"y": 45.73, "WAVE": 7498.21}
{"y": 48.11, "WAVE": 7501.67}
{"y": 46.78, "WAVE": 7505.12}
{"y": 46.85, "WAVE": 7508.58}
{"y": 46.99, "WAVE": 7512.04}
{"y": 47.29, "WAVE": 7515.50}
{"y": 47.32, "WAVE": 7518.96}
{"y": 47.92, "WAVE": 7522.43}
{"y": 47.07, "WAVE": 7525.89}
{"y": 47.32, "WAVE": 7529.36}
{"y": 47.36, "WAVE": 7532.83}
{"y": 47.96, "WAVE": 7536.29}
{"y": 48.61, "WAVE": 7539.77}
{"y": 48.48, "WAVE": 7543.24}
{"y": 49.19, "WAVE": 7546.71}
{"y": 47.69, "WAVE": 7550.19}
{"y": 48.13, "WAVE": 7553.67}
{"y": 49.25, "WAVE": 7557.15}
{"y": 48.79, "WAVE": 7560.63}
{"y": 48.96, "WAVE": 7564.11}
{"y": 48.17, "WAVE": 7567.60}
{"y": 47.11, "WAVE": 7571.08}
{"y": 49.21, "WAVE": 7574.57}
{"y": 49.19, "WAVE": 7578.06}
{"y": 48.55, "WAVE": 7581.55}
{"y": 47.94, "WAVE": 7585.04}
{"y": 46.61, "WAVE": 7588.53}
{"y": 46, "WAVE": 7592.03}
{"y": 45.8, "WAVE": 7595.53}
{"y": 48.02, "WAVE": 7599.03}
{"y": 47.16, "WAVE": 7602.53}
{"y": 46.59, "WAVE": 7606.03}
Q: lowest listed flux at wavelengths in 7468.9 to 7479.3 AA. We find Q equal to 46.47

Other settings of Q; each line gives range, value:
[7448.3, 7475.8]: 44.06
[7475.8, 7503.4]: 45.73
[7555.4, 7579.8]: 47.11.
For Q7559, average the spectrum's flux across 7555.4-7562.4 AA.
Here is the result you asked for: 49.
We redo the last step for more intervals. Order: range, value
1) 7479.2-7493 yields 47.1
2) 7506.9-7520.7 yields 47.1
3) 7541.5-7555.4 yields 48.4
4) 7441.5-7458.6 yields 46.2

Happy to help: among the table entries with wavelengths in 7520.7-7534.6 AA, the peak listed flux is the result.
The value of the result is 47.92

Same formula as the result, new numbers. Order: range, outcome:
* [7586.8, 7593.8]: 46.61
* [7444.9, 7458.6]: 46.78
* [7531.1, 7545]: 48.61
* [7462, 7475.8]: 48.21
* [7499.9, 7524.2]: 48.11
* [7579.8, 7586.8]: 48.55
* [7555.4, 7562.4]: 49.25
